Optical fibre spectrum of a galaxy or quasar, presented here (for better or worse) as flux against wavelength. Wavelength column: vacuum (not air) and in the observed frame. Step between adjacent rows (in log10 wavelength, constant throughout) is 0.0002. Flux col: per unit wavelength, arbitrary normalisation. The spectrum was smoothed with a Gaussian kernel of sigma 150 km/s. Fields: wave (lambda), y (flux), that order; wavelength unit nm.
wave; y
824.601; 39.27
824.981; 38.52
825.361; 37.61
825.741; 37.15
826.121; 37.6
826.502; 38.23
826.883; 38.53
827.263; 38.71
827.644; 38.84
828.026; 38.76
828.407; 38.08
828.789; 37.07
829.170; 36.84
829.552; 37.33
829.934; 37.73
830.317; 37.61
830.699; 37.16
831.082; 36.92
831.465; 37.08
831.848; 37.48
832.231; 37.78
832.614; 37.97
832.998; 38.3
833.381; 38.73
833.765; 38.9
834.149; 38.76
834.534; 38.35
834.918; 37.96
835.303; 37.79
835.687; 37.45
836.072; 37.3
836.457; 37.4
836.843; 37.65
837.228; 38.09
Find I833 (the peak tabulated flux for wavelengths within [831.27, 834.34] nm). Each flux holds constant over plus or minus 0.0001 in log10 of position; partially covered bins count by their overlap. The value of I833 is 38.9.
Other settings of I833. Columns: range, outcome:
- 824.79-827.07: 38.53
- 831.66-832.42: 37.78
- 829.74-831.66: 37.73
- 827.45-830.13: 38.84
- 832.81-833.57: 38.73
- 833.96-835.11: 38.76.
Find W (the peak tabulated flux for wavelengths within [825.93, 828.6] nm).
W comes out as 38.84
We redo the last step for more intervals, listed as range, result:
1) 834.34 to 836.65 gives 38.35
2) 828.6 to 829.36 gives 37.07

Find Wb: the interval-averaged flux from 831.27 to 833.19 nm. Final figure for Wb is 37.7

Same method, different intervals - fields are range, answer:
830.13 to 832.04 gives 37.3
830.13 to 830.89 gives 37.4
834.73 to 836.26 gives 37.6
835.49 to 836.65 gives 37.4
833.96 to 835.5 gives 38.2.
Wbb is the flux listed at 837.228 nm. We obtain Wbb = 38.09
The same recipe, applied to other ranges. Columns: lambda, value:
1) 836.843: 37.65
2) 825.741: 37.15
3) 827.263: 38.71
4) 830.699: 37.16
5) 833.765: 38.9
